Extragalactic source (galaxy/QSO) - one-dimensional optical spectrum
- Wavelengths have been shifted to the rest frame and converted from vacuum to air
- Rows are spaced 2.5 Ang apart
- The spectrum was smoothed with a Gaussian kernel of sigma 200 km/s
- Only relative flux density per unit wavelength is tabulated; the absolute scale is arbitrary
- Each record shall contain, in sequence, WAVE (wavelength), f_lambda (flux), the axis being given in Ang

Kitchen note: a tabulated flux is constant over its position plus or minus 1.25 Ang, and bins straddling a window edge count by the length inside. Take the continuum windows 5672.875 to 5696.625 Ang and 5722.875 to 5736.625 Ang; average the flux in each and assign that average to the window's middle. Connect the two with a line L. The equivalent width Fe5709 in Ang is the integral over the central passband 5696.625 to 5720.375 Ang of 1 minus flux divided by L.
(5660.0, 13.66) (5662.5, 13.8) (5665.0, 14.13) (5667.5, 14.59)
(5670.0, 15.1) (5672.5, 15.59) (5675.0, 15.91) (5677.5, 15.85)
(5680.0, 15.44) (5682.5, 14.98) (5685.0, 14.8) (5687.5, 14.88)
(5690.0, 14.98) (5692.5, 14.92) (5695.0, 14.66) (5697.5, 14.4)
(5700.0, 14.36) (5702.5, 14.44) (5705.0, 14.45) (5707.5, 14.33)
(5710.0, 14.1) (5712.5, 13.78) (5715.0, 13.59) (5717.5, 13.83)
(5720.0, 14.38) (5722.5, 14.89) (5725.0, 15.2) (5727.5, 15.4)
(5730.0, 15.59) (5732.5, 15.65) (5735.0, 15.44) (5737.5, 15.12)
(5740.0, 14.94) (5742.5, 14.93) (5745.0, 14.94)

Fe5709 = 1.8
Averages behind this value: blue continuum 15.2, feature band 14.2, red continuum 15.4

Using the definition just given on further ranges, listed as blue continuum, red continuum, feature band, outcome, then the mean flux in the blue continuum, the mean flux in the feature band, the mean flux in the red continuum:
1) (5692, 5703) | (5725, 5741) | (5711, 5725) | 0.76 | 14.5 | 14.2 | 15.4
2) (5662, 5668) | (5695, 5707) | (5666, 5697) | -1.79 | 14.2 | 15.1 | 14.4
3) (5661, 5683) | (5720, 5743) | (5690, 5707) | 0.61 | 15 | 14.6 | 15.2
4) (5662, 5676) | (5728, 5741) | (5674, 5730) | 1.49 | 14.9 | 14.7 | 15.4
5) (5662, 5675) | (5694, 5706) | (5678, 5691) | -0.38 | 14.8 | 15.1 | 14.5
